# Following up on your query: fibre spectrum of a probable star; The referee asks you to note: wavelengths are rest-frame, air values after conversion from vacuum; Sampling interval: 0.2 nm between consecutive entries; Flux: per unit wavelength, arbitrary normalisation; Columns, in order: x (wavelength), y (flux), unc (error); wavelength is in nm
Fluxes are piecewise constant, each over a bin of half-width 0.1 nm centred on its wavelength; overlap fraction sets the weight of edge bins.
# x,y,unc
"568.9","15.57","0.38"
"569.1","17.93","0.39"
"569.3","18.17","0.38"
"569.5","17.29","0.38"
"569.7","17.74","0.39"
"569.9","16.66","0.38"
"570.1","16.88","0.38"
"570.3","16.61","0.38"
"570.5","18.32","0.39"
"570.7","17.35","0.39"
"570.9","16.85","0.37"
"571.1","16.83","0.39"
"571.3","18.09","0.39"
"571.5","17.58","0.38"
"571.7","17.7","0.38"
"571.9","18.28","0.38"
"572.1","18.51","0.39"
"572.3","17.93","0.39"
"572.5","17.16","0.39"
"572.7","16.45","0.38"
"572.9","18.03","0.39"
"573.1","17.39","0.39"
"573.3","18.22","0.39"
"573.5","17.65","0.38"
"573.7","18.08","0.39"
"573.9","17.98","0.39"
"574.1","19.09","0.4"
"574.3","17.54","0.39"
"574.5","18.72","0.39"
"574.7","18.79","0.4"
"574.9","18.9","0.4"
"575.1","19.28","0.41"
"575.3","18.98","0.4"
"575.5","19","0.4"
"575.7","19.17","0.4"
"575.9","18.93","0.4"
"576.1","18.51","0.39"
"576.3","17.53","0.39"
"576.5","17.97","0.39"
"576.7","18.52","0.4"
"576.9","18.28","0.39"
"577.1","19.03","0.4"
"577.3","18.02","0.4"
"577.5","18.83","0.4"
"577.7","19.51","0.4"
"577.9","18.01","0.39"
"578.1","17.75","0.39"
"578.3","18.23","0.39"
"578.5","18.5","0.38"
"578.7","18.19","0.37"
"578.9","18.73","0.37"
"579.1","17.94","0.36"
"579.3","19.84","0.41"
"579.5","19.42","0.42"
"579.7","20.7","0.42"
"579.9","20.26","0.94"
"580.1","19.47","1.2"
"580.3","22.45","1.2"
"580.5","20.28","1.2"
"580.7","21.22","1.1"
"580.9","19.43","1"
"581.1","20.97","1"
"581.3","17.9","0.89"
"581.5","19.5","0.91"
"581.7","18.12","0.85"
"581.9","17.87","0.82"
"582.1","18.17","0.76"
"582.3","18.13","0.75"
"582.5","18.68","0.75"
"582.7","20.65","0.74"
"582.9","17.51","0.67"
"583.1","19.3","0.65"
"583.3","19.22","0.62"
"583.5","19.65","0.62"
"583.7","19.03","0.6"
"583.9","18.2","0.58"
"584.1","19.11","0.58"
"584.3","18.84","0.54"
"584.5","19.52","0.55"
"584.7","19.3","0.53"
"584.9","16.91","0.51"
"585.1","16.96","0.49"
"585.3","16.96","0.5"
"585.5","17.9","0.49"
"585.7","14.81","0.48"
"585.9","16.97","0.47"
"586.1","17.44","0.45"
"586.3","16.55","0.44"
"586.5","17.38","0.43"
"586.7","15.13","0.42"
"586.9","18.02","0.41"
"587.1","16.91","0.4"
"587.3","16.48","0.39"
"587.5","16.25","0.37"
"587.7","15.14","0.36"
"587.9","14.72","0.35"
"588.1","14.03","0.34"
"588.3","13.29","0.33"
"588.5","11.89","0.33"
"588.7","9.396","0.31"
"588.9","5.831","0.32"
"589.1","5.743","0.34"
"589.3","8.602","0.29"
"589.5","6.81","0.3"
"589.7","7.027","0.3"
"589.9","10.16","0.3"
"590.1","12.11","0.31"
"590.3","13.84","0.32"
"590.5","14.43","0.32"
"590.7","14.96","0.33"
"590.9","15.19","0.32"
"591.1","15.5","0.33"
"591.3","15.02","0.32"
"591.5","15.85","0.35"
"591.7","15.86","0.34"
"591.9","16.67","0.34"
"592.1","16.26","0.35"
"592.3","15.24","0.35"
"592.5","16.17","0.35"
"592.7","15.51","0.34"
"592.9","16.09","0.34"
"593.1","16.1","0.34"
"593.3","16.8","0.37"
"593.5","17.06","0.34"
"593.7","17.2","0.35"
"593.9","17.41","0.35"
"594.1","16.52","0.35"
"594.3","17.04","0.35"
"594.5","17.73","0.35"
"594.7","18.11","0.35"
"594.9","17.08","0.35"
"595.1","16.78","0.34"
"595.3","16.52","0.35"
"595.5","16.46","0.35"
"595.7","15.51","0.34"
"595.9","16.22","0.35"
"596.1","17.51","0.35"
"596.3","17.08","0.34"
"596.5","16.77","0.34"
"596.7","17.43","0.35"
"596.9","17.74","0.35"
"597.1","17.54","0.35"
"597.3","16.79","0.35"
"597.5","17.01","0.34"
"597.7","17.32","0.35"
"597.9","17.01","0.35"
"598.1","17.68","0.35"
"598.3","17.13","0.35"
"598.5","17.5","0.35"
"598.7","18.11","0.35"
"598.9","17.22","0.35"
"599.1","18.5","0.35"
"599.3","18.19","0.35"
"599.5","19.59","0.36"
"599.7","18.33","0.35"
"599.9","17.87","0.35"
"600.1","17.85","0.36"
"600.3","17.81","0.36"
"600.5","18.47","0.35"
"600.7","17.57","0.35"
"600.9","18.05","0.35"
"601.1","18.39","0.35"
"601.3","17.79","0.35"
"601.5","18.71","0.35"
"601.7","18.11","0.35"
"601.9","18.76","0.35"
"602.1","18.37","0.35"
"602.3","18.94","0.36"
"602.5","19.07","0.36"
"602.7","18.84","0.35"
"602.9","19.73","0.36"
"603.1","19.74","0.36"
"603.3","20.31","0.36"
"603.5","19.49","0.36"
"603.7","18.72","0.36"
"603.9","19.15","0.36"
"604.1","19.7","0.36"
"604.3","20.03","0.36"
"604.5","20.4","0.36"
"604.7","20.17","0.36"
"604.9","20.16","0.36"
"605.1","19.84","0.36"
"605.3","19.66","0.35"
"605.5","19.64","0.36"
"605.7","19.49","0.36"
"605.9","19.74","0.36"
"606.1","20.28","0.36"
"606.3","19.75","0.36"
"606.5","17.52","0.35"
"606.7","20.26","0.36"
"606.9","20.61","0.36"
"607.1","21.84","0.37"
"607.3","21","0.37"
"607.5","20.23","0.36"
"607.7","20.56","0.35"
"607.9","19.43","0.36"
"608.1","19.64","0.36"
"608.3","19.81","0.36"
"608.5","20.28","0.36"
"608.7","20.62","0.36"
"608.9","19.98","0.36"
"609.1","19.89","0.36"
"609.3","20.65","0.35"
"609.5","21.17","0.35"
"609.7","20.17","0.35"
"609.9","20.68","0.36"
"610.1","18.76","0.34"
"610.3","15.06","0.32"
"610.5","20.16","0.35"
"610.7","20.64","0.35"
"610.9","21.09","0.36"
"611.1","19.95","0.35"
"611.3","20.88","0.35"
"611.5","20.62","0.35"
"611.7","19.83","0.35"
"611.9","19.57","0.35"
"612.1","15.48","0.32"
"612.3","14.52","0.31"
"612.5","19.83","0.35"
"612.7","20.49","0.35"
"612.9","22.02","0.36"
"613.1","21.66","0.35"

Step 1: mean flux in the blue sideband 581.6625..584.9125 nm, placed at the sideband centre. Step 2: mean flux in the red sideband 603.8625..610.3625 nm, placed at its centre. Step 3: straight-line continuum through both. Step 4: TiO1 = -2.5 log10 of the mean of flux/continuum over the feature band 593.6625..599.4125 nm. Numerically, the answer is 0.130 mag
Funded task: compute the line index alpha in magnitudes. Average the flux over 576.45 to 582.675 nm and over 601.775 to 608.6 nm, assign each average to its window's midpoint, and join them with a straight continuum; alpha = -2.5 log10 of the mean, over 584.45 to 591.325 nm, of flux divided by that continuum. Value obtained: 0.33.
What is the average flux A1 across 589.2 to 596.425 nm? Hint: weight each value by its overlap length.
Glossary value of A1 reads 15.2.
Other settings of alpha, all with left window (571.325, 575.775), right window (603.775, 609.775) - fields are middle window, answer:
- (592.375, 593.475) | 0.19 mag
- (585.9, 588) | 0.15 mag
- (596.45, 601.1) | 0.11 mag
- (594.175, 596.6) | 0.15 mag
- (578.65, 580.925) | -0.08 mag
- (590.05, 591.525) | 0.29 mag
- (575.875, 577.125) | 0.00 mag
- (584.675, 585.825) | 0.11 mag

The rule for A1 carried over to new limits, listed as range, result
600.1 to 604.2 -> 18.8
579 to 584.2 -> 19.3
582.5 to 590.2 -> 15.3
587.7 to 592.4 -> 12.6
